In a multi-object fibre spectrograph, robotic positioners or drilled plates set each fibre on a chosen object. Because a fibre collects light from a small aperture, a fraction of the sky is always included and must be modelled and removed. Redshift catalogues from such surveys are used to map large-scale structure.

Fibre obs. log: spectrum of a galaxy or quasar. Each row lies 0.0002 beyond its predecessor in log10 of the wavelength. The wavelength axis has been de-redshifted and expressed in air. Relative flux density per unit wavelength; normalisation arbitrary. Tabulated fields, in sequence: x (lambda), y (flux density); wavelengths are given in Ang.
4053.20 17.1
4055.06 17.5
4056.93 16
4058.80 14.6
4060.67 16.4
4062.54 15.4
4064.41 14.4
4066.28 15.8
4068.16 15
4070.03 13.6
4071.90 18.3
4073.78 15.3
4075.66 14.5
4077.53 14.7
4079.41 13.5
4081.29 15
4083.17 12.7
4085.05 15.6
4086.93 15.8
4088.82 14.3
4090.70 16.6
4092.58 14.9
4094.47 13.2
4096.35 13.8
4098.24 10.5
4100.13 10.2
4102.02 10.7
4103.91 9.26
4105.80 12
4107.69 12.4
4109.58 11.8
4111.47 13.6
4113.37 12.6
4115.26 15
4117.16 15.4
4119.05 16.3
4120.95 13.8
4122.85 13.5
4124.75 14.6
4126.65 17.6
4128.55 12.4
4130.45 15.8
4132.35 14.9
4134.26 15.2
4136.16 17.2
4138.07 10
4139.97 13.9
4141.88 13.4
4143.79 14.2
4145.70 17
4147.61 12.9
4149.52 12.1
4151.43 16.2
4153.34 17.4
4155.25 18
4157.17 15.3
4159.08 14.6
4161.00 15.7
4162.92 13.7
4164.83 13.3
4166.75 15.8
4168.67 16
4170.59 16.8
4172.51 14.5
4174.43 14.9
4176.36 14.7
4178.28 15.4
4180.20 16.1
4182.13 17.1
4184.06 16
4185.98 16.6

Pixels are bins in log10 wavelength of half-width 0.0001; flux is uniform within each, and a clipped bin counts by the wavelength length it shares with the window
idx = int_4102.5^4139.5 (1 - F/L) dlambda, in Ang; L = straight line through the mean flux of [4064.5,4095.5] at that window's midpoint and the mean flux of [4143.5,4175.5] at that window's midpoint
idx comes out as 3.06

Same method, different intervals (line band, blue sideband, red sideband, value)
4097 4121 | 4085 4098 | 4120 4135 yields 3.44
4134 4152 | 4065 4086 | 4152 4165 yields 1.55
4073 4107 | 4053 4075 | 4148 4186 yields 4.78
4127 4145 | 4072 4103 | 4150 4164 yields 1.06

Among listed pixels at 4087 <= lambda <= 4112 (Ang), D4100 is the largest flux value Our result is 16.6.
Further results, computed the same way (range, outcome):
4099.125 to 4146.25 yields 17.6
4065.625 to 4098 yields 18.3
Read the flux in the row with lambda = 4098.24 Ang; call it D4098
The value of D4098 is 10.5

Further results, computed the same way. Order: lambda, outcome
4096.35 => 13.8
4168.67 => 16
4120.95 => 13.8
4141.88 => 13.4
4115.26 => 15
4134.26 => 15.2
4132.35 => 14.9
